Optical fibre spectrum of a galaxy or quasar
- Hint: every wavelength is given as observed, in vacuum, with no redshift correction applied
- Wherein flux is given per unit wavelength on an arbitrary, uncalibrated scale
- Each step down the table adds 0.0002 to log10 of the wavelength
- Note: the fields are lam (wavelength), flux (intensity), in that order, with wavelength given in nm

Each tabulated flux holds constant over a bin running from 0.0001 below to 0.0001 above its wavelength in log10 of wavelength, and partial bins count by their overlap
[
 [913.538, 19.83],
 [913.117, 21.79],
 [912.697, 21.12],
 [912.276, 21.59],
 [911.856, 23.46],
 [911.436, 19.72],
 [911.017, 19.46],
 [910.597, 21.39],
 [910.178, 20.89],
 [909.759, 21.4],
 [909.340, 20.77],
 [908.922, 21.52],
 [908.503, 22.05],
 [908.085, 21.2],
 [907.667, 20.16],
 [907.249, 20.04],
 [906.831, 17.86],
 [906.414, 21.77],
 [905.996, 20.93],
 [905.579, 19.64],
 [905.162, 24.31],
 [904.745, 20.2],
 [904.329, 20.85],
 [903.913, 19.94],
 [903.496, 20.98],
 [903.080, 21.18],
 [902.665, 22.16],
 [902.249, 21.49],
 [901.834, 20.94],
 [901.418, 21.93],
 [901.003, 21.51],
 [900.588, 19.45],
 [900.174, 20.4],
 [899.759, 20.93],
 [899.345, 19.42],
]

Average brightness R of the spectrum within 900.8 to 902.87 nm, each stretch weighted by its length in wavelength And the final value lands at 21.6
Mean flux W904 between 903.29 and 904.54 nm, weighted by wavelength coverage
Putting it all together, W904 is 20.6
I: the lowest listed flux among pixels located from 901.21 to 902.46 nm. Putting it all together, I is 20.94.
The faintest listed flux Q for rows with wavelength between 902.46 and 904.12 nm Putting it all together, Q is 19.94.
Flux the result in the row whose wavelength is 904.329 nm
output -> 20.85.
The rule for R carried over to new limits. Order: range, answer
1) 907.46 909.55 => 21.1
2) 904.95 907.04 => 20.9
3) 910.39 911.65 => 20.2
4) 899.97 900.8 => 19.9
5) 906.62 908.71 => 20.3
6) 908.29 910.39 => 21.3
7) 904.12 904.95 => 20.5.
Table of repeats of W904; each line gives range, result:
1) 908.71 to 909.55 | 21.1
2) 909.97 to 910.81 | 21.1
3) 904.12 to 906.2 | 21.2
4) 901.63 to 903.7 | 21.4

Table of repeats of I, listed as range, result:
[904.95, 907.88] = 17.86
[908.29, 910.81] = 20.77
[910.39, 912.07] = 19.46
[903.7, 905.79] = 19.64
